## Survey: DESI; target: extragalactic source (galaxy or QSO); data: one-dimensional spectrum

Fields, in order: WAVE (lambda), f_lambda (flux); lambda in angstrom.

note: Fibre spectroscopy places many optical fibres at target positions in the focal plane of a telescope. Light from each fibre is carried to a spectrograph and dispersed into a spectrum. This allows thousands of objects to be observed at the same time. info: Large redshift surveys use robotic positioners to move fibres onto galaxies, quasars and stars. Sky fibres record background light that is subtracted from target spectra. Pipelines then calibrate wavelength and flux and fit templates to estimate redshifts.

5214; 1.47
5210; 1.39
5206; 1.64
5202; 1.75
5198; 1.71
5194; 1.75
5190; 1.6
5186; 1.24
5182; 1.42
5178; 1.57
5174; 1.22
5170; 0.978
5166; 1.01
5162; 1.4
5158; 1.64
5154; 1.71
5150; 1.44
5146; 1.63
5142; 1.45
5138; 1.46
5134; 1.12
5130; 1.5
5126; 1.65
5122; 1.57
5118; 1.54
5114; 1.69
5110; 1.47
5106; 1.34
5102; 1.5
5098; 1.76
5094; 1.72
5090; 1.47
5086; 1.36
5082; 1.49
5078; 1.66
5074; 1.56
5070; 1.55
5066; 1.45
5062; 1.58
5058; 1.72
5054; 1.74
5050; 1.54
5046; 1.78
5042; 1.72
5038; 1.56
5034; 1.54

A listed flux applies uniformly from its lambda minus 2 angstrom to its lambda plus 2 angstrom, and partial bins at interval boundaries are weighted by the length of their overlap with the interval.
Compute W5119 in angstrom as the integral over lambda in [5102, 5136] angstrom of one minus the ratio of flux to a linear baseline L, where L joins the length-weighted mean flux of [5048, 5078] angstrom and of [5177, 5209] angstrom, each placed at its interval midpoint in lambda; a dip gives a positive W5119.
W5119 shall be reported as 2.2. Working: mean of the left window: 1.6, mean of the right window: 1.58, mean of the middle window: 1.49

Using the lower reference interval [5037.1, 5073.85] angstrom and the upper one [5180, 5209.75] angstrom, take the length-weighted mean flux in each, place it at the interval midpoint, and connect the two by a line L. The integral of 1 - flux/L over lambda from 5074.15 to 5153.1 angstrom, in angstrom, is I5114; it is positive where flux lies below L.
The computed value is 4.1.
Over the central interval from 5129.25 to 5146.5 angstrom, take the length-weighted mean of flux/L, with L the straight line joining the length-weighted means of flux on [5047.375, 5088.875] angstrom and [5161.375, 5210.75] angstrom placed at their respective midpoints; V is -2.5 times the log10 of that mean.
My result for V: 0.06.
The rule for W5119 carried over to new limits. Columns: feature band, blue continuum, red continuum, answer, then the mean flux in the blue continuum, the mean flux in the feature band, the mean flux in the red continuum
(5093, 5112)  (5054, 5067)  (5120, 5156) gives 0.1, 1.62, 1.55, 1.5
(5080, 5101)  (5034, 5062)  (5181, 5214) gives 1.0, 1.66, 1.56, 1.56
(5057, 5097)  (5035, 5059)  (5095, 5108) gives 1.1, 1.67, 1.56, 1.55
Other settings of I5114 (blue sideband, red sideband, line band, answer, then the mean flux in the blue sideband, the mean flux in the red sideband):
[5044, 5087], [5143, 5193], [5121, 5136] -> 0.3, 1.59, 1.41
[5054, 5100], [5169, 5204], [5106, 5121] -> 0.1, 1.58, 1.48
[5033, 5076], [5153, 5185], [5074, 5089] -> 0.4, 1.61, 1.35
